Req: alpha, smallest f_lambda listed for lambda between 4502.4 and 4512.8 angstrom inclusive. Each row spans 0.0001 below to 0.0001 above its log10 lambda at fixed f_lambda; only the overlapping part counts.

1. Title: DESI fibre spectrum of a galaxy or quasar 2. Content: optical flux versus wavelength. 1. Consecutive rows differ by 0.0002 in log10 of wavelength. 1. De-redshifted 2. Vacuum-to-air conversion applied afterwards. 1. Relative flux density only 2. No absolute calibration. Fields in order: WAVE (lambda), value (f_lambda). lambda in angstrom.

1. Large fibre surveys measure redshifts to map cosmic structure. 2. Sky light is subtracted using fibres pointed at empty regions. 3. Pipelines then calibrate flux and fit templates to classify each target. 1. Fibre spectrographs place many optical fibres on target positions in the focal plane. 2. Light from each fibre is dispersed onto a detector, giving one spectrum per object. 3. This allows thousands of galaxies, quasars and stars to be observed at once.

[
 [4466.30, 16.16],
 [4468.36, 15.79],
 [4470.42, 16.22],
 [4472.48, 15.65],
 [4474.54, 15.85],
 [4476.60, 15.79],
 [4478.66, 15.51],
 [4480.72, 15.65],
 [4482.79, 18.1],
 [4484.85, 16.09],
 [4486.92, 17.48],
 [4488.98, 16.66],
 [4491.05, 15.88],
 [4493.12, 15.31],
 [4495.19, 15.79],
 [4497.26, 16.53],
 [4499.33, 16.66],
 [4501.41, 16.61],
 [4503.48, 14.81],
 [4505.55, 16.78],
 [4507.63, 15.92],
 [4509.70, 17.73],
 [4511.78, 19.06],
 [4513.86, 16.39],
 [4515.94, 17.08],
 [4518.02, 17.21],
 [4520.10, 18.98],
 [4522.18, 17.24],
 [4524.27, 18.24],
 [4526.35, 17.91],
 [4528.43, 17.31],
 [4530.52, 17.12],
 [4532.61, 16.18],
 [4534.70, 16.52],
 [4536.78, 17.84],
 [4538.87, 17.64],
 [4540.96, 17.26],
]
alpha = 14.81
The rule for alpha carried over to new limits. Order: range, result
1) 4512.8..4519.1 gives 16.39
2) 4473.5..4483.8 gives 15.51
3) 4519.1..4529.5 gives 17.24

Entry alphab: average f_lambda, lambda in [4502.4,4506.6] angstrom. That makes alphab 15.8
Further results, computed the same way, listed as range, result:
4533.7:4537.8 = 17.2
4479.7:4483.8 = 16.8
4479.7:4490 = 16.8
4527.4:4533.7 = 16.8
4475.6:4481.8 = 15.7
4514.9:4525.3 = 17.7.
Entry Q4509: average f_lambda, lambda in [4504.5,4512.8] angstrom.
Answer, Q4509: 17.4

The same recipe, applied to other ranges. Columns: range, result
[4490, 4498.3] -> 15.9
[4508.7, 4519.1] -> 17.5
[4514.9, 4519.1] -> 17.2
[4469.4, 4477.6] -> 15.9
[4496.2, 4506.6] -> 16.3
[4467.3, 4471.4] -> 16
